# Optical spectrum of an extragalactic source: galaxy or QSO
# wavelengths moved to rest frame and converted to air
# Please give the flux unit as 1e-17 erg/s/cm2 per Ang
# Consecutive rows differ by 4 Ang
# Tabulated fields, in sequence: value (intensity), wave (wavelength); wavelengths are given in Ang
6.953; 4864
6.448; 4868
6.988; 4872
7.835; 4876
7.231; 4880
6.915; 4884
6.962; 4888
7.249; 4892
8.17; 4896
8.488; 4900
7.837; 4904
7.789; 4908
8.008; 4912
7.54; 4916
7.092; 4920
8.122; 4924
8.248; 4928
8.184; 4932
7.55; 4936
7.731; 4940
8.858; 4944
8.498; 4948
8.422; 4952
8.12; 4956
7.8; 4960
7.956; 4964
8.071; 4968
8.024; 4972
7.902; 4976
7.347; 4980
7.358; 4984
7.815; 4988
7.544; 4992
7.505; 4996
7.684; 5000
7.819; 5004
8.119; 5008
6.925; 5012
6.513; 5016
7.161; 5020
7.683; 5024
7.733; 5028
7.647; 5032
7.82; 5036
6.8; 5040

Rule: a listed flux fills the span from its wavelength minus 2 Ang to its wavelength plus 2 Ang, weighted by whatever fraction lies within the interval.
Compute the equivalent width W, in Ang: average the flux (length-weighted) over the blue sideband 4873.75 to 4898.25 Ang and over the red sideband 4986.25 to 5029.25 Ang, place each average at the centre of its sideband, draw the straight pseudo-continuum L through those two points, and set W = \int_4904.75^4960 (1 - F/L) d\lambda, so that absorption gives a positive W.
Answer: -4.19 Ang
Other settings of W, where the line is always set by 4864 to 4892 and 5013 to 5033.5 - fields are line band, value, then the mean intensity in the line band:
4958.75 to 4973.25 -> -1.5 Ang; 7.97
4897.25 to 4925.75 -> -2.9 Ang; 7.85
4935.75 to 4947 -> -1.5 Ang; 8.16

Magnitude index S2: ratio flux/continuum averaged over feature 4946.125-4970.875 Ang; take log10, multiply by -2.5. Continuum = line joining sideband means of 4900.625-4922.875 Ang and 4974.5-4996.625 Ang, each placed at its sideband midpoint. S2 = -0.070 mag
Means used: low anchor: 7.72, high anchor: 7.58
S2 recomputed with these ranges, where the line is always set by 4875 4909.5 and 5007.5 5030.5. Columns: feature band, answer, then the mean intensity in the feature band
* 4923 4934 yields -0.09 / 8.19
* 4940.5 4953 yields -0.14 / 8.5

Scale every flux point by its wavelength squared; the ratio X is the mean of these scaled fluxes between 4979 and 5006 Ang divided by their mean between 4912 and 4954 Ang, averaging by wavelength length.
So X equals 0.97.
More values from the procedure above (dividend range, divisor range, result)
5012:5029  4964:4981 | 0.93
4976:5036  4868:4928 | 1.04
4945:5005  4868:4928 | 1.07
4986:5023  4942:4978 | 0.93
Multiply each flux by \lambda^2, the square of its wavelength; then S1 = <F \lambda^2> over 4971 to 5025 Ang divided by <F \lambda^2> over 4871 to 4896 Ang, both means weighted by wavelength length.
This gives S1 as 1.08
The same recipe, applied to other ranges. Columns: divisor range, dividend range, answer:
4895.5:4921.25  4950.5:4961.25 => 1.05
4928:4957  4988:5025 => 0.93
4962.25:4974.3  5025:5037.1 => 0.99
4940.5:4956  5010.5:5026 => 0.86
